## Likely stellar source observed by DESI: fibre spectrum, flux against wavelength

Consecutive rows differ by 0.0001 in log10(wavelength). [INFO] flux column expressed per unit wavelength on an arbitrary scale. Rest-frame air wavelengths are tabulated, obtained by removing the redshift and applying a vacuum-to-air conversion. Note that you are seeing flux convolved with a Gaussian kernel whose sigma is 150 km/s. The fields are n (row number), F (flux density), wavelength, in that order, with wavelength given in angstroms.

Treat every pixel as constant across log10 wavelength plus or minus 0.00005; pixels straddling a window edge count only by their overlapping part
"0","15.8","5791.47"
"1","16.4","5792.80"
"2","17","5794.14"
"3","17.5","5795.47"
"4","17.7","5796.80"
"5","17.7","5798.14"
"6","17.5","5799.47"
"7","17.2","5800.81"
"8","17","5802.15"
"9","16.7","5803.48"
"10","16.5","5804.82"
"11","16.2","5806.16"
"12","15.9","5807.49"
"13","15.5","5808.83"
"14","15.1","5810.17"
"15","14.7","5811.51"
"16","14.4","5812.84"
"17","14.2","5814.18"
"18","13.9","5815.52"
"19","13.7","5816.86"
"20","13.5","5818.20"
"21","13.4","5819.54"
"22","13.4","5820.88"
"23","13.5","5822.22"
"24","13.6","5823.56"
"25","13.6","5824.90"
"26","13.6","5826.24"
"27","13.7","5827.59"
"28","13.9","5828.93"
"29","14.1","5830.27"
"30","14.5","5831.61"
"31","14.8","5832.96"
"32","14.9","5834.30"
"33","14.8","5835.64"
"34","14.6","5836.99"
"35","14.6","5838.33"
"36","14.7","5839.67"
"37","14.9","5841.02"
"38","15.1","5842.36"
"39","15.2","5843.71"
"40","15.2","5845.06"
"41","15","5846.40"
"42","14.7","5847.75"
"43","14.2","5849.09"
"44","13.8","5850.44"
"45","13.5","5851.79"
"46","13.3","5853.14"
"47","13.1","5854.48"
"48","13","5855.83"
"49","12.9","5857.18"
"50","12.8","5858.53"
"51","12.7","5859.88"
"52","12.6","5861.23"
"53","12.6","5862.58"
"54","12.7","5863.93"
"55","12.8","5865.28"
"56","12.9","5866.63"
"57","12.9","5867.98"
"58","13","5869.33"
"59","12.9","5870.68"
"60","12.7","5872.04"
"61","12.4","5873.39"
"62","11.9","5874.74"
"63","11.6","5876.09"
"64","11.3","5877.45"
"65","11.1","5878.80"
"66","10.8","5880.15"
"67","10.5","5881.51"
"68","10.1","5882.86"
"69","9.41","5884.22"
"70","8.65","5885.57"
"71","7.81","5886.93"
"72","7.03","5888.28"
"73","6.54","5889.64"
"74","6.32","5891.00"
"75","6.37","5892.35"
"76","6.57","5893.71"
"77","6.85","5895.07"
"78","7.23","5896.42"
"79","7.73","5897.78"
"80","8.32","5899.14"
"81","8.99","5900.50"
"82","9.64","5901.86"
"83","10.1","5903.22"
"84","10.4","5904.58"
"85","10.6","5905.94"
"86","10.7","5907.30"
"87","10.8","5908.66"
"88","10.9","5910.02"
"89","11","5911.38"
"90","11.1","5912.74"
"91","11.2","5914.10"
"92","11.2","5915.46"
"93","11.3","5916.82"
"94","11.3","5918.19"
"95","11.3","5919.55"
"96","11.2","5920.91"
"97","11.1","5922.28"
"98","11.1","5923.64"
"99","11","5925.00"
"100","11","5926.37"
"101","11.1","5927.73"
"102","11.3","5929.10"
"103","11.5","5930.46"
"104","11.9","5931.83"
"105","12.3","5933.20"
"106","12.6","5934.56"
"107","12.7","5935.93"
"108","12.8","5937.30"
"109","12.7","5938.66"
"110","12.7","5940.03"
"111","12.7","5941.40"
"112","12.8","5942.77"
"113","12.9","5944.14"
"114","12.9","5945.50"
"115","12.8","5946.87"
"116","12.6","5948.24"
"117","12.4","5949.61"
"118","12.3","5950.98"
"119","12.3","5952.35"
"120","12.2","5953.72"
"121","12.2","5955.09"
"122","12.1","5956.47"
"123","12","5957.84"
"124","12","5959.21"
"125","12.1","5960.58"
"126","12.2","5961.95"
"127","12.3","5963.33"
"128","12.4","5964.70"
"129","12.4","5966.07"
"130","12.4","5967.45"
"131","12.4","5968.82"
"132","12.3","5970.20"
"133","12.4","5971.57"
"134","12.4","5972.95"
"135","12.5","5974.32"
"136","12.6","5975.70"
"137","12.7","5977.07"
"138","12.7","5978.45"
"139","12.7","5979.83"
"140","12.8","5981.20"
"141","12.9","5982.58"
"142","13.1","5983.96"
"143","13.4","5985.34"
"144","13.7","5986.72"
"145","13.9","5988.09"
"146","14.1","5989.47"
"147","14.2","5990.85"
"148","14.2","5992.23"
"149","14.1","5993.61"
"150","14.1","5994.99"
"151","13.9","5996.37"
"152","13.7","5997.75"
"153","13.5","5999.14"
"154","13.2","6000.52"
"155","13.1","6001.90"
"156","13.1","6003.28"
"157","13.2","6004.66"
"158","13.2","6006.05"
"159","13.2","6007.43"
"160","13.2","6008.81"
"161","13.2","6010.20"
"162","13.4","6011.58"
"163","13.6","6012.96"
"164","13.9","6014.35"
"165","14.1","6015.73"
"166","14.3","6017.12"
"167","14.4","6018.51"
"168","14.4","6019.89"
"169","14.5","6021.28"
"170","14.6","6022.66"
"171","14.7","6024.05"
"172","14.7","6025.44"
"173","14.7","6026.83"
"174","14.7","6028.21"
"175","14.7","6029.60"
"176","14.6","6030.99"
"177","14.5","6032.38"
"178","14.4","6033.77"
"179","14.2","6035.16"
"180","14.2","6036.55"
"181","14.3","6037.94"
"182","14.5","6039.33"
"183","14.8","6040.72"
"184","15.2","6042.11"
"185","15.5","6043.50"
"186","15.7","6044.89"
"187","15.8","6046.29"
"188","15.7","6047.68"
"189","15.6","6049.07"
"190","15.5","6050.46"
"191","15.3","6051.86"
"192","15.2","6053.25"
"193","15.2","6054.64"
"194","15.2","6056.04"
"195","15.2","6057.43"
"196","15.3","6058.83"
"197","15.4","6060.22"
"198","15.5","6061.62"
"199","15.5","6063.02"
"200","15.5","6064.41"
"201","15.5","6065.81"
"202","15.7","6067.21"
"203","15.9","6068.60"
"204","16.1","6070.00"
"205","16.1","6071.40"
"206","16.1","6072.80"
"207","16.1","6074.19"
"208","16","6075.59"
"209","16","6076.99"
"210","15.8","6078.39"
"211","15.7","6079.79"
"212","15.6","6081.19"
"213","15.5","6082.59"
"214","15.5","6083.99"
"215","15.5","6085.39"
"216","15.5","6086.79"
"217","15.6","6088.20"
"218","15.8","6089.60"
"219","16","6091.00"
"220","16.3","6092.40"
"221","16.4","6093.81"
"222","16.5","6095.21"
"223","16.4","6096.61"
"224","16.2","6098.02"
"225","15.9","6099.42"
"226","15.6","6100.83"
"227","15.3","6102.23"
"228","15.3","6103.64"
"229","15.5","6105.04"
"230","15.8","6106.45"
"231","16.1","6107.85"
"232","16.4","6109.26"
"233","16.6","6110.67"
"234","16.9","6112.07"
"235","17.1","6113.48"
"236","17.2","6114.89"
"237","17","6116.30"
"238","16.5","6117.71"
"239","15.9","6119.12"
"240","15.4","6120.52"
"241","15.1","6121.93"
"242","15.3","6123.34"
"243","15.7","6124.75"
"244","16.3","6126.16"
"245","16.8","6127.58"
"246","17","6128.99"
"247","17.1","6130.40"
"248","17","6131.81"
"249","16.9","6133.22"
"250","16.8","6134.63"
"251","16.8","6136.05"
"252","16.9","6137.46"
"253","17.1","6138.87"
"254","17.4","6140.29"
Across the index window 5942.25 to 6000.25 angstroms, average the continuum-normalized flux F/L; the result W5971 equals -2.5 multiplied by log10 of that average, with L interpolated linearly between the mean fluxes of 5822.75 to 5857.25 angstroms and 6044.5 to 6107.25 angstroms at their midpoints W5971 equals 0.17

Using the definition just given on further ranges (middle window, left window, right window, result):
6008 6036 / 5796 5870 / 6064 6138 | 0.10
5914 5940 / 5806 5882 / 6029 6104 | 0.22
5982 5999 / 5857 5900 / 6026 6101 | -0.03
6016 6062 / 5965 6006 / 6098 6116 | -0.03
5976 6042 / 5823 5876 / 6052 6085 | 0.09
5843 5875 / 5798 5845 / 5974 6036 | 0.10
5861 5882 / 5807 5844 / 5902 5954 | 0.08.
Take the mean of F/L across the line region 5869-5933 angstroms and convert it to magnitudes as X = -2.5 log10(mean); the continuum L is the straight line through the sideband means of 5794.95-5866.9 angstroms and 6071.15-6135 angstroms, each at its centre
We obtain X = 0.414 mag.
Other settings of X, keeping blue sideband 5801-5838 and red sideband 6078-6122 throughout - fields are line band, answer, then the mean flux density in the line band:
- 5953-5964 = 0.25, 12.1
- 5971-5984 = 0.21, 12.7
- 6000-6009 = 0.18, 13.2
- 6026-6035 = 0.08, 14.6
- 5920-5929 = 0.34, 11.1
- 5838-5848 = -0.02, 14.9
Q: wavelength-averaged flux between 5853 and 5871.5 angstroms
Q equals 12.9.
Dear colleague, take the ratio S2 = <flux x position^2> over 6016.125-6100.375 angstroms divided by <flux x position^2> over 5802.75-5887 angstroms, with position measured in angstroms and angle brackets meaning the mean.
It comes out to 1.23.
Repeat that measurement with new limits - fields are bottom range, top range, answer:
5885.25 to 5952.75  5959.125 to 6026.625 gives 1.29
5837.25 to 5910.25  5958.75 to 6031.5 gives 1.23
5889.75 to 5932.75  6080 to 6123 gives 1.70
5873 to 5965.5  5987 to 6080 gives 1.40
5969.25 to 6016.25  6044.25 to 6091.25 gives 1.21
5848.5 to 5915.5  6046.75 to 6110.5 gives 1.56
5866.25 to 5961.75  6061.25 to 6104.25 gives 1.53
